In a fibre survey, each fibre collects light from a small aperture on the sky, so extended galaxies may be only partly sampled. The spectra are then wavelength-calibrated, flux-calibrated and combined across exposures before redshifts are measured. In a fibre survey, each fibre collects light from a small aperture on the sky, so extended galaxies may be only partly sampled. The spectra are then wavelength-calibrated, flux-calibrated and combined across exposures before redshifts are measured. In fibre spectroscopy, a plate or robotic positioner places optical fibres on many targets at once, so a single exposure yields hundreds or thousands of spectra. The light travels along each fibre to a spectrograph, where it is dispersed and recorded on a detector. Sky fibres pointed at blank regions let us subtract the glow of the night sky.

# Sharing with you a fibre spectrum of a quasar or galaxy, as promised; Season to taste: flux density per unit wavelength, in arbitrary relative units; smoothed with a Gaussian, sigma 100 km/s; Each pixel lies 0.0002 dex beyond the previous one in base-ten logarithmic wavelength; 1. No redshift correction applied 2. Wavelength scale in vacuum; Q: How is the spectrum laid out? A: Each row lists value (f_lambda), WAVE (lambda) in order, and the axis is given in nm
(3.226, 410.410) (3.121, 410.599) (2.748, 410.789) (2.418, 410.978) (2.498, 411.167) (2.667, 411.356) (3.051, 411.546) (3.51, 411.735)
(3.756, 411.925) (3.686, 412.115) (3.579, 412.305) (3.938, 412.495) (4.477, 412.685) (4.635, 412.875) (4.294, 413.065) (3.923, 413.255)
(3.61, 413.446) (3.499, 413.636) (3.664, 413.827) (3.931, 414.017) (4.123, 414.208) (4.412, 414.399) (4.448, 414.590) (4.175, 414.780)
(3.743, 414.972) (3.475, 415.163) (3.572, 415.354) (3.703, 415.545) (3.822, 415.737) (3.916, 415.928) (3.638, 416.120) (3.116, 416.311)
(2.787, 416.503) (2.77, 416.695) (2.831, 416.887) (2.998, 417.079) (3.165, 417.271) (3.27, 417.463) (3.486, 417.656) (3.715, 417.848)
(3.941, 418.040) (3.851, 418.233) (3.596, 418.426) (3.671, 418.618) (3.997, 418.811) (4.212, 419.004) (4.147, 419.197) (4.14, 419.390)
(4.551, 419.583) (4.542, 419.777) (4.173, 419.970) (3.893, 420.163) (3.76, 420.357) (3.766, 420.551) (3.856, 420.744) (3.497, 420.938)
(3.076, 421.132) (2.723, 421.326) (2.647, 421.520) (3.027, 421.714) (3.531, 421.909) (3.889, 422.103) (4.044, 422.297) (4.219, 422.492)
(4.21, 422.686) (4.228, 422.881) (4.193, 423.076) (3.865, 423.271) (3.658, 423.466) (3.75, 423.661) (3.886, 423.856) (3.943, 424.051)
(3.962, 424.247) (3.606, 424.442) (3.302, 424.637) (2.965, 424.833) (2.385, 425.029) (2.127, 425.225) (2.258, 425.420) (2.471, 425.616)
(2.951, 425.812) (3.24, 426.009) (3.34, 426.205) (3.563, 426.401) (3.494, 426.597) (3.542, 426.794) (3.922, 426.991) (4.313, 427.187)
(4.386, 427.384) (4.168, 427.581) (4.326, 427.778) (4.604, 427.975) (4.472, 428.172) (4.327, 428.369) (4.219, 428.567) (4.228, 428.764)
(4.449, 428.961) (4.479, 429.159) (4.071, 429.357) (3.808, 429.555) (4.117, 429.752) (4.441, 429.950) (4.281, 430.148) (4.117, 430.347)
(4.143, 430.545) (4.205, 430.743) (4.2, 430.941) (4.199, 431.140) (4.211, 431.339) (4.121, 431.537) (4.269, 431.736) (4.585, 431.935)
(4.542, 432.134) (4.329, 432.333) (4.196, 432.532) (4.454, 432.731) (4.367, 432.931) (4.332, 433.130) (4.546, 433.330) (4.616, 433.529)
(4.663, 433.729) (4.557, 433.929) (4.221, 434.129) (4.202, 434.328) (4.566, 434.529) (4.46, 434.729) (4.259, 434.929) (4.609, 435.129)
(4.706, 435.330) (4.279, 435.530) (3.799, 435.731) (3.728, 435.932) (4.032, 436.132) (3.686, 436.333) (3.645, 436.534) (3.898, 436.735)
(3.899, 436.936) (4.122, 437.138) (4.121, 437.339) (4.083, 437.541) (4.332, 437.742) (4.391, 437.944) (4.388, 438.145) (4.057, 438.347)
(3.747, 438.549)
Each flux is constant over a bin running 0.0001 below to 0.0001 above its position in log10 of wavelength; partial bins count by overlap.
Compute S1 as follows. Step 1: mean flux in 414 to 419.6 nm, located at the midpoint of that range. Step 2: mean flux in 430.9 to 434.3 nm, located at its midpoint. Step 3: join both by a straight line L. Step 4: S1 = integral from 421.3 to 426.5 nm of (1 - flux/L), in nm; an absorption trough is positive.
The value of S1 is 0.75 nm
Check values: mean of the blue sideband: 3.69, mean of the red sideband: 4.38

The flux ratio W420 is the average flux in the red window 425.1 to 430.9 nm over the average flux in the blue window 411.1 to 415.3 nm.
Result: 1.0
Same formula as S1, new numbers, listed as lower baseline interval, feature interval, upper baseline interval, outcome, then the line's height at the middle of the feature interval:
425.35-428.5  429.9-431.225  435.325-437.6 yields -0.14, 3.82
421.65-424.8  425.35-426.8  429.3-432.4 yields 0.32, 3.97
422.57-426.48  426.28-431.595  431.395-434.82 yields -0.33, 3.92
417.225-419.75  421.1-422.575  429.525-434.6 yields 0.21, 3.97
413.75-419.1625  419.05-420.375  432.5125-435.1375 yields -0.14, 3.8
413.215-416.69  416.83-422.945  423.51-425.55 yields -0.45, 3.46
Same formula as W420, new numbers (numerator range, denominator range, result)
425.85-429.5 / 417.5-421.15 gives 1.04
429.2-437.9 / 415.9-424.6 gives 1.15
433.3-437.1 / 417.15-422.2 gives 1.14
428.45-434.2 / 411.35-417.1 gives 1.17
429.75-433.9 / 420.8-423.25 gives 1.20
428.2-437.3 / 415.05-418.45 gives 1.24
